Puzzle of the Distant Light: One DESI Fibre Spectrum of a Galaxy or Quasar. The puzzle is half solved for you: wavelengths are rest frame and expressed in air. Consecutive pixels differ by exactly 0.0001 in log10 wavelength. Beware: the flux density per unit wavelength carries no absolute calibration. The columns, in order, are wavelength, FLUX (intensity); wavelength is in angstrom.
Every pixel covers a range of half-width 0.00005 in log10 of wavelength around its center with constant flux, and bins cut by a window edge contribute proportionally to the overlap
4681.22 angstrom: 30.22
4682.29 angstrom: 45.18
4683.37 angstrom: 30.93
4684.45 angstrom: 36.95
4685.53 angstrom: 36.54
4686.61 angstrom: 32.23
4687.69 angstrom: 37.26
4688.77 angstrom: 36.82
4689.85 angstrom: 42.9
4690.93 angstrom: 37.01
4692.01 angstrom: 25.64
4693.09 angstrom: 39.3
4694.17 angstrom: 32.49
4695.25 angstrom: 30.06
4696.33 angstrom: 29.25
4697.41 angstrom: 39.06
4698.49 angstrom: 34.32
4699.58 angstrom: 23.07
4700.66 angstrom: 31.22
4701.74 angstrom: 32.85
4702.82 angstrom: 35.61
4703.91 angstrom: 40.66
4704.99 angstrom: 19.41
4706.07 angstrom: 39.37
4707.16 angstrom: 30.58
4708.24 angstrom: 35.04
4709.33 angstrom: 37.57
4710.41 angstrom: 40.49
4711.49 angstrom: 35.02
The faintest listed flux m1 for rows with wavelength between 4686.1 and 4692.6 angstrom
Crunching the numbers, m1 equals 25.64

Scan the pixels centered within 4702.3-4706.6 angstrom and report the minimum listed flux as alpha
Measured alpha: 19.41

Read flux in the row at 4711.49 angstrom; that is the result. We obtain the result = 35.02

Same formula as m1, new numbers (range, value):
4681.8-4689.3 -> 30.93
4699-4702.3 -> 23.07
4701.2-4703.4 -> 32.85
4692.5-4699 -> 29.25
